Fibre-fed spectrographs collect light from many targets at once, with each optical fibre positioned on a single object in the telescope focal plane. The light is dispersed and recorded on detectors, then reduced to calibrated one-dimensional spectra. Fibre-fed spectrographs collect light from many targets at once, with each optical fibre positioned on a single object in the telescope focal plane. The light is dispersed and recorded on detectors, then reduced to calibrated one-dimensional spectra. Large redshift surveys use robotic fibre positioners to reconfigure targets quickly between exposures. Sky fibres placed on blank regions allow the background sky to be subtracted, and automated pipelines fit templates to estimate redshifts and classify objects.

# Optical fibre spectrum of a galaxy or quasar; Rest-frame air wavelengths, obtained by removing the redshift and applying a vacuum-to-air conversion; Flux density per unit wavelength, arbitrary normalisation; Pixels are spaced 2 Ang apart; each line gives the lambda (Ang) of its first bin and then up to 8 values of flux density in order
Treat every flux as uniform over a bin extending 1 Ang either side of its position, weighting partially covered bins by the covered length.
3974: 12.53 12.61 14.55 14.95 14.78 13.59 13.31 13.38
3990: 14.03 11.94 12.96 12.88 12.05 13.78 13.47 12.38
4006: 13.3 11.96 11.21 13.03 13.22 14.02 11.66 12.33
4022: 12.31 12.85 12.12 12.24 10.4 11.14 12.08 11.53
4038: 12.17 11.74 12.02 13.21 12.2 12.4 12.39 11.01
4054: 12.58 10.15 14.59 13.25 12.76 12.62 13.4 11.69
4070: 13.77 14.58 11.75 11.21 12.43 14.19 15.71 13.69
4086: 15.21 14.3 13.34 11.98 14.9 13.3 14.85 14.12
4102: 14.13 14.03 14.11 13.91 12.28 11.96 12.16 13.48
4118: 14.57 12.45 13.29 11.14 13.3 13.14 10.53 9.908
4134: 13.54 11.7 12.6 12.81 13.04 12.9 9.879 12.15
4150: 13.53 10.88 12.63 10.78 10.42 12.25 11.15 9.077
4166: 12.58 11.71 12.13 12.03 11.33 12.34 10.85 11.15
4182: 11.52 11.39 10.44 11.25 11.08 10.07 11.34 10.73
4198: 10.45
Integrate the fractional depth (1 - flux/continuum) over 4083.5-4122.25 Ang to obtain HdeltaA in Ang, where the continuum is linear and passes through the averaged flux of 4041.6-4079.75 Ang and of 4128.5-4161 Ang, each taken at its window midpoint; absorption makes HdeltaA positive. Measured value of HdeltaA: -4.4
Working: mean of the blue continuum 12.6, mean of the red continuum 11.9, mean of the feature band 13.6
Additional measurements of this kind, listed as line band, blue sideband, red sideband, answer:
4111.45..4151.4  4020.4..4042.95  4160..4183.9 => -2.76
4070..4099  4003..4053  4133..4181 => -3.98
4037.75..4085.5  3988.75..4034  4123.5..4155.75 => -1.64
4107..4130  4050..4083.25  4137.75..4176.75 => -1.00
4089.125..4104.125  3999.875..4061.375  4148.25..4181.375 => -2.35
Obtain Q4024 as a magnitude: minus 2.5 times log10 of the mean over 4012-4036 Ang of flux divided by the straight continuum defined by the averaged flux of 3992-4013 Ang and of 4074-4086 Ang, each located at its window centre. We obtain 0.057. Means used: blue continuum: 12.7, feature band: 12.2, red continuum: 13.5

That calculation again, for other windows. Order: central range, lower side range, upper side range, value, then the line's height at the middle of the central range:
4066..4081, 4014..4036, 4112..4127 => -0.03 mag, 12.5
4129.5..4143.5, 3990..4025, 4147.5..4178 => -0.03 mag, 11.8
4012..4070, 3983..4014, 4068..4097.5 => 0.08 mag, 13.2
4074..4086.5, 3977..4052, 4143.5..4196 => -0.12 mag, 12.1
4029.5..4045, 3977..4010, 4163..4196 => 0.08 mag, 12.8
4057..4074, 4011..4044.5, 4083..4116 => -0.02 mag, 13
